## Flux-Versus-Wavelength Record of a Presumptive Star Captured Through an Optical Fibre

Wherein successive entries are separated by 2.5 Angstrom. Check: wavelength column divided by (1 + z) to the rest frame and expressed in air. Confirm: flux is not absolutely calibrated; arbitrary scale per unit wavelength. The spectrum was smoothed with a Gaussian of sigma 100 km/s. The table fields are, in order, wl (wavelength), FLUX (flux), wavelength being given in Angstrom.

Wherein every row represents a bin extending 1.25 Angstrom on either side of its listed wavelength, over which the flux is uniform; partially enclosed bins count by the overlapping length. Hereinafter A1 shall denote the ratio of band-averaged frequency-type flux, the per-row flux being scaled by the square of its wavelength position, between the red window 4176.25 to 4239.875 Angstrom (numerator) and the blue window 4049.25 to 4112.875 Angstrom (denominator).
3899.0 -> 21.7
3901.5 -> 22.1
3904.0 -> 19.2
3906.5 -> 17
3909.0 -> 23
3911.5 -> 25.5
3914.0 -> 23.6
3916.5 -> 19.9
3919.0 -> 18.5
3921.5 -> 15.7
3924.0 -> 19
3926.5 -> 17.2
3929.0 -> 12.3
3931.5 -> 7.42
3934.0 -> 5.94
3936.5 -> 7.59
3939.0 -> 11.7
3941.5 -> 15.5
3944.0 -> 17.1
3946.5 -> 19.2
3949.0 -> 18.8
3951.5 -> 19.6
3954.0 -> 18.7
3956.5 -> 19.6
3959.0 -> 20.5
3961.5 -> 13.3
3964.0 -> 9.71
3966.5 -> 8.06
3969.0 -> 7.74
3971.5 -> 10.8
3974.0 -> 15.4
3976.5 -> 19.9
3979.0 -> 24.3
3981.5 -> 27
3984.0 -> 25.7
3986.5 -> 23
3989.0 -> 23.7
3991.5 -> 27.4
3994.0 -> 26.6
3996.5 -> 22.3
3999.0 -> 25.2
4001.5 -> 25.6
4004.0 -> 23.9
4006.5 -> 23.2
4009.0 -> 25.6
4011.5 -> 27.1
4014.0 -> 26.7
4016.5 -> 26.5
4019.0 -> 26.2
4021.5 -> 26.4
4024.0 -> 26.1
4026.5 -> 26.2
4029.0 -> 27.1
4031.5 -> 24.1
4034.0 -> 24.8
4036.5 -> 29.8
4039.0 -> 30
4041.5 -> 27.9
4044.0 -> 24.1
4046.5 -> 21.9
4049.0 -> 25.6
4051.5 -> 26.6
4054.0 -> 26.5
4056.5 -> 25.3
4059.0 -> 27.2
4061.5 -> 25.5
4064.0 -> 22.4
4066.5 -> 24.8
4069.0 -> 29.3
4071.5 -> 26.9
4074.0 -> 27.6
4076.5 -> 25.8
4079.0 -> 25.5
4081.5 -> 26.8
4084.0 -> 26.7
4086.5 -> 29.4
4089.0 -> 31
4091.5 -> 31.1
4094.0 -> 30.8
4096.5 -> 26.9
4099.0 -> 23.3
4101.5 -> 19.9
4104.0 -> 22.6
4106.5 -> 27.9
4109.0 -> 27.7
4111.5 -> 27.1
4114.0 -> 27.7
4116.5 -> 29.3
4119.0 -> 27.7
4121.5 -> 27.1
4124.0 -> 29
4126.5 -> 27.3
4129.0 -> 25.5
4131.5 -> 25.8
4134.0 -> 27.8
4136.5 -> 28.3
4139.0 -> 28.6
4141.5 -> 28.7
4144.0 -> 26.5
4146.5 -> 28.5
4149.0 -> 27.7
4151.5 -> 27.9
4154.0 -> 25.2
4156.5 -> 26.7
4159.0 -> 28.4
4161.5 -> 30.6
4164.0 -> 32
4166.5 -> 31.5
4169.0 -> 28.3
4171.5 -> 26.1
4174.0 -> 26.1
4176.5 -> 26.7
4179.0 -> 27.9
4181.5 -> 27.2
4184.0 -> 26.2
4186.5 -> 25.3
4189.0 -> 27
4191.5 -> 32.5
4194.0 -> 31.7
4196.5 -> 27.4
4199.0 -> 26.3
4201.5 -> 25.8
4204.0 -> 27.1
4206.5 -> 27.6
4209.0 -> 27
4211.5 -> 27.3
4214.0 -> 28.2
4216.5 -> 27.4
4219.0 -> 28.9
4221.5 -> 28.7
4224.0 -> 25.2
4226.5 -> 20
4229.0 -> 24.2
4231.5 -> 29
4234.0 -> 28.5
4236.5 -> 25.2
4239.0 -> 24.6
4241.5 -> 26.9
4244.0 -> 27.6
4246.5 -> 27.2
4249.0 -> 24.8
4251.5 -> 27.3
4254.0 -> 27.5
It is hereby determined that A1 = 1.08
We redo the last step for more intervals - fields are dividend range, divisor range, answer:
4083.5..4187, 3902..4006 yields 1.63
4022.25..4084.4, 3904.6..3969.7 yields 1.74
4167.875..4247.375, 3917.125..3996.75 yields 1.78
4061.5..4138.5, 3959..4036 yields 1.27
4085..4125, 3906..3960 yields 1.76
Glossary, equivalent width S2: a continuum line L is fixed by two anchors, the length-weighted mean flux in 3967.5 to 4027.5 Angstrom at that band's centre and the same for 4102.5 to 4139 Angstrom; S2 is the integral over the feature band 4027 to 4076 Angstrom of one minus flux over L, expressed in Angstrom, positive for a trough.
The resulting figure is -2.23 Angstrom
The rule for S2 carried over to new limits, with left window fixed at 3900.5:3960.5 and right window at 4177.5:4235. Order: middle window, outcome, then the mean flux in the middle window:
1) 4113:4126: -2.2 Angstrom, 28.1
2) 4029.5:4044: -4.1 Angstrom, 27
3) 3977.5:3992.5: -4.6 Angstrom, 25.1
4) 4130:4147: -2.0 Angstrom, 27.7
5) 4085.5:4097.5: -3.6 Angstrom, 29.9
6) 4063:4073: -1.7 Angstrom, 26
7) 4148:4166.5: -2.3 Angstrom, 28.6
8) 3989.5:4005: -4.3 Angstrom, 25.1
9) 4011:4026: -4.4 Angstrom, 26.5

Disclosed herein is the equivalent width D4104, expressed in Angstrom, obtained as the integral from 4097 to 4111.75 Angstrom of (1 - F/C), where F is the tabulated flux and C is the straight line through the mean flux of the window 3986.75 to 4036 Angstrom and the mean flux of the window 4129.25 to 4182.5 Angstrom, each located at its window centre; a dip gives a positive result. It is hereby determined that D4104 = 1.3 Angstrom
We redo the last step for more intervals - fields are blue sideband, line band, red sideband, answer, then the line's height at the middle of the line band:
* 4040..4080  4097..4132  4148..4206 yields 0.7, 26.8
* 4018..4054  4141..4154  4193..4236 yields -0.4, 26.7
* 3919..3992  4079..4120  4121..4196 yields -4.3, 24.6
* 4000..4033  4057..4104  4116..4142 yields 0.4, 26.8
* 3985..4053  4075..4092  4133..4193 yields -0.7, 26.7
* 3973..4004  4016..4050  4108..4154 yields -1.5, 25.1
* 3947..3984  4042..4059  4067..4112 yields -1.0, 23.8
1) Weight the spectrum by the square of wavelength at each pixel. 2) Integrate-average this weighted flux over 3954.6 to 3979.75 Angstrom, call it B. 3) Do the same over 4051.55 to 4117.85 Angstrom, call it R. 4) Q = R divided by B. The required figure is 1.91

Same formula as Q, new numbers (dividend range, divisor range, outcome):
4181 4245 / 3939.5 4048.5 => 1.36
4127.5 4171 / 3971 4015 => 1.28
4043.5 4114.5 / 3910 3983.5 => 1.73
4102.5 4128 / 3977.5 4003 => 1.16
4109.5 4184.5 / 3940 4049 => 1.35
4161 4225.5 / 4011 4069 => 1.15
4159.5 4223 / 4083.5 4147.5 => 1.06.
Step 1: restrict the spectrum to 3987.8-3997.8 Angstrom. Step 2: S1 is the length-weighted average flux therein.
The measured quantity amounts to 25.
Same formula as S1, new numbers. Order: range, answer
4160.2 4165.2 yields 31.3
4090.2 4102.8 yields 26.4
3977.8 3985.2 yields 25.7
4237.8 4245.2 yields 26.4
